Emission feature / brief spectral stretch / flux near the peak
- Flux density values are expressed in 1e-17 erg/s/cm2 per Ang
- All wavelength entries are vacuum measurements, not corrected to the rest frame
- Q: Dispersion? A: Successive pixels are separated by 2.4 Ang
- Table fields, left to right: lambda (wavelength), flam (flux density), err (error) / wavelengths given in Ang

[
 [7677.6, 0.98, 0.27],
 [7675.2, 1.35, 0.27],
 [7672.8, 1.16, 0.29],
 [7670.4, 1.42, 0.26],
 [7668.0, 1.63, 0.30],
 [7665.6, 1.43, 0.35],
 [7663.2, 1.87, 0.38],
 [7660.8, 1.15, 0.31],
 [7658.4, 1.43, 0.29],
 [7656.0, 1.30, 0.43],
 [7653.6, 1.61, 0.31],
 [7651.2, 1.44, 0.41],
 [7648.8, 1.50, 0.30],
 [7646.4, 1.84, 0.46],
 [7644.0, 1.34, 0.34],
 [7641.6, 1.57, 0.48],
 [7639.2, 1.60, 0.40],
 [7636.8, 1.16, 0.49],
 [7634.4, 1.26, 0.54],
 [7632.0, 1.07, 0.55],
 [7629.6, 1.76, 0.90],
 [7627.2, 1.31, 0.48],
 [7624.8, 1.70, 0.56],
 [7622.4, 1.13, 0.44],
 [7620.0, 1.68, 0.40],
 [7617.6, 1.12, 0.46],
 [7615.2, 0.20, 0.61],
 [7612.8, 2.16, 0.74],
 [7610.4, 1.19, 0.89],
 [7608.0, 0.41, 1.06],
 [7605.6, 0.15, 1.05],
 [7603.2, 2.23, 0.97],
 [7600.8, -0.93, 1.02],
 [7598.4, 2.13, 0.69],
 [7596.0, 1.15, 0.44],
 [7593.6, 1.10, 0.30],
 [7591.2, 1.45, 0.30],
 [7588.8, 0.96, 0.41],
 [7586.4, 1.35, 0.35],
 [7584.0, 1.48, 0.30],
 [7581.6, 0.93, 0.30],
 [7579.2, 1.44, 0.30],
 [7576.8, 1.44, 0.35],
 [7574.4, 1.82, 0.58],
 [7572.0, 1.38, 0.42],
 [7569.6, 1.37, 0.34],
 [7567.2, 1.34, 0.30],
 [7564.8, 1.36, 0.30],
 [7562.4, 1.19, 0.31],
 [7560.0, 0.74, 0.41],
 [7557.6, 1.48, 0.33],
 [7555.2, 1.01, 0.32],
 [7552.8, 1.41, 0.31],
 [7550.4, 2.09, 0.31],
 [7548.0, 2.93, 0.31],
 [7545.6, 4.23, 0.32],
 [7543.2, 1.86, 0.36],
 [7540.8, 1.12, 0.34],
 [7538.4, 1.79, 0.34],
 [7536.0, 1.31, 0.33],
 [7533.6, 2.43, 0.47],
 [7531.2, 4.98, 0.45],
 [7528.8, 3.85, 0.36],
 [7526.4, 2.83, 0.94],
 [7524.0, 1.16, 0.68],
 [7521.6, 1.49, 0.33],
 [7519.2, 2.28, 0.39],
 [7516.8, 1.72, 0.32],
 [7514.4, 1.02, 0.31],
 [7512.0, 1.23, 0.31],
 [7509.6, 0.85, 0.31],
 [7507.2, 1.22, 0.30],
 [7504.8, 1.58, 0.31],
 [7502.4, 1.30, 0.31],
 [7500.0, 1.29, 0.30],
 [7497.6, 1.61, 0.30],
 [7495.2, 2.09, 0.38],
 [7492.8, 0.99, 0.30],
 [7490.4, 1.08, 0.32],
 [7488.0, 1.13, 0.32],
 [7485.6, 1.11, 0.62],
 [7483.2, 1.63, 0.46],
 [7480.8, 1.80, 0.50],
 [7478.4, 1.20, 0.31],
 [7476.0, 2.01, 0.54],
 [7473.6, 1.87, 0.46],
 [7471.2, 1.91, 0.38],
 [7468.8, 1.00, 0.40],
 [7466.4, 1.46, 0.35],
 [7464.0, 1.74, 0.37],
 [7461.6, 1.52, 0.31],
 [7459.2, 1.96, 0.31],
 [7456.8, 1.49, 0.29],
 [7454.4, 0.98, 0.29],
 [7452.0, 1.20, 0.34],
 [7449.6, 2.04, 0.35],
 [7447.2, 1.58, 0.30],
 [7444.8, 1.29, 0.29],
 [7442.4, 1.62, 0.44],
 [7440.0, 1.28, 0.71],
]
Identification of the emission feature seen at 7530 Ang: [S II] 6716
